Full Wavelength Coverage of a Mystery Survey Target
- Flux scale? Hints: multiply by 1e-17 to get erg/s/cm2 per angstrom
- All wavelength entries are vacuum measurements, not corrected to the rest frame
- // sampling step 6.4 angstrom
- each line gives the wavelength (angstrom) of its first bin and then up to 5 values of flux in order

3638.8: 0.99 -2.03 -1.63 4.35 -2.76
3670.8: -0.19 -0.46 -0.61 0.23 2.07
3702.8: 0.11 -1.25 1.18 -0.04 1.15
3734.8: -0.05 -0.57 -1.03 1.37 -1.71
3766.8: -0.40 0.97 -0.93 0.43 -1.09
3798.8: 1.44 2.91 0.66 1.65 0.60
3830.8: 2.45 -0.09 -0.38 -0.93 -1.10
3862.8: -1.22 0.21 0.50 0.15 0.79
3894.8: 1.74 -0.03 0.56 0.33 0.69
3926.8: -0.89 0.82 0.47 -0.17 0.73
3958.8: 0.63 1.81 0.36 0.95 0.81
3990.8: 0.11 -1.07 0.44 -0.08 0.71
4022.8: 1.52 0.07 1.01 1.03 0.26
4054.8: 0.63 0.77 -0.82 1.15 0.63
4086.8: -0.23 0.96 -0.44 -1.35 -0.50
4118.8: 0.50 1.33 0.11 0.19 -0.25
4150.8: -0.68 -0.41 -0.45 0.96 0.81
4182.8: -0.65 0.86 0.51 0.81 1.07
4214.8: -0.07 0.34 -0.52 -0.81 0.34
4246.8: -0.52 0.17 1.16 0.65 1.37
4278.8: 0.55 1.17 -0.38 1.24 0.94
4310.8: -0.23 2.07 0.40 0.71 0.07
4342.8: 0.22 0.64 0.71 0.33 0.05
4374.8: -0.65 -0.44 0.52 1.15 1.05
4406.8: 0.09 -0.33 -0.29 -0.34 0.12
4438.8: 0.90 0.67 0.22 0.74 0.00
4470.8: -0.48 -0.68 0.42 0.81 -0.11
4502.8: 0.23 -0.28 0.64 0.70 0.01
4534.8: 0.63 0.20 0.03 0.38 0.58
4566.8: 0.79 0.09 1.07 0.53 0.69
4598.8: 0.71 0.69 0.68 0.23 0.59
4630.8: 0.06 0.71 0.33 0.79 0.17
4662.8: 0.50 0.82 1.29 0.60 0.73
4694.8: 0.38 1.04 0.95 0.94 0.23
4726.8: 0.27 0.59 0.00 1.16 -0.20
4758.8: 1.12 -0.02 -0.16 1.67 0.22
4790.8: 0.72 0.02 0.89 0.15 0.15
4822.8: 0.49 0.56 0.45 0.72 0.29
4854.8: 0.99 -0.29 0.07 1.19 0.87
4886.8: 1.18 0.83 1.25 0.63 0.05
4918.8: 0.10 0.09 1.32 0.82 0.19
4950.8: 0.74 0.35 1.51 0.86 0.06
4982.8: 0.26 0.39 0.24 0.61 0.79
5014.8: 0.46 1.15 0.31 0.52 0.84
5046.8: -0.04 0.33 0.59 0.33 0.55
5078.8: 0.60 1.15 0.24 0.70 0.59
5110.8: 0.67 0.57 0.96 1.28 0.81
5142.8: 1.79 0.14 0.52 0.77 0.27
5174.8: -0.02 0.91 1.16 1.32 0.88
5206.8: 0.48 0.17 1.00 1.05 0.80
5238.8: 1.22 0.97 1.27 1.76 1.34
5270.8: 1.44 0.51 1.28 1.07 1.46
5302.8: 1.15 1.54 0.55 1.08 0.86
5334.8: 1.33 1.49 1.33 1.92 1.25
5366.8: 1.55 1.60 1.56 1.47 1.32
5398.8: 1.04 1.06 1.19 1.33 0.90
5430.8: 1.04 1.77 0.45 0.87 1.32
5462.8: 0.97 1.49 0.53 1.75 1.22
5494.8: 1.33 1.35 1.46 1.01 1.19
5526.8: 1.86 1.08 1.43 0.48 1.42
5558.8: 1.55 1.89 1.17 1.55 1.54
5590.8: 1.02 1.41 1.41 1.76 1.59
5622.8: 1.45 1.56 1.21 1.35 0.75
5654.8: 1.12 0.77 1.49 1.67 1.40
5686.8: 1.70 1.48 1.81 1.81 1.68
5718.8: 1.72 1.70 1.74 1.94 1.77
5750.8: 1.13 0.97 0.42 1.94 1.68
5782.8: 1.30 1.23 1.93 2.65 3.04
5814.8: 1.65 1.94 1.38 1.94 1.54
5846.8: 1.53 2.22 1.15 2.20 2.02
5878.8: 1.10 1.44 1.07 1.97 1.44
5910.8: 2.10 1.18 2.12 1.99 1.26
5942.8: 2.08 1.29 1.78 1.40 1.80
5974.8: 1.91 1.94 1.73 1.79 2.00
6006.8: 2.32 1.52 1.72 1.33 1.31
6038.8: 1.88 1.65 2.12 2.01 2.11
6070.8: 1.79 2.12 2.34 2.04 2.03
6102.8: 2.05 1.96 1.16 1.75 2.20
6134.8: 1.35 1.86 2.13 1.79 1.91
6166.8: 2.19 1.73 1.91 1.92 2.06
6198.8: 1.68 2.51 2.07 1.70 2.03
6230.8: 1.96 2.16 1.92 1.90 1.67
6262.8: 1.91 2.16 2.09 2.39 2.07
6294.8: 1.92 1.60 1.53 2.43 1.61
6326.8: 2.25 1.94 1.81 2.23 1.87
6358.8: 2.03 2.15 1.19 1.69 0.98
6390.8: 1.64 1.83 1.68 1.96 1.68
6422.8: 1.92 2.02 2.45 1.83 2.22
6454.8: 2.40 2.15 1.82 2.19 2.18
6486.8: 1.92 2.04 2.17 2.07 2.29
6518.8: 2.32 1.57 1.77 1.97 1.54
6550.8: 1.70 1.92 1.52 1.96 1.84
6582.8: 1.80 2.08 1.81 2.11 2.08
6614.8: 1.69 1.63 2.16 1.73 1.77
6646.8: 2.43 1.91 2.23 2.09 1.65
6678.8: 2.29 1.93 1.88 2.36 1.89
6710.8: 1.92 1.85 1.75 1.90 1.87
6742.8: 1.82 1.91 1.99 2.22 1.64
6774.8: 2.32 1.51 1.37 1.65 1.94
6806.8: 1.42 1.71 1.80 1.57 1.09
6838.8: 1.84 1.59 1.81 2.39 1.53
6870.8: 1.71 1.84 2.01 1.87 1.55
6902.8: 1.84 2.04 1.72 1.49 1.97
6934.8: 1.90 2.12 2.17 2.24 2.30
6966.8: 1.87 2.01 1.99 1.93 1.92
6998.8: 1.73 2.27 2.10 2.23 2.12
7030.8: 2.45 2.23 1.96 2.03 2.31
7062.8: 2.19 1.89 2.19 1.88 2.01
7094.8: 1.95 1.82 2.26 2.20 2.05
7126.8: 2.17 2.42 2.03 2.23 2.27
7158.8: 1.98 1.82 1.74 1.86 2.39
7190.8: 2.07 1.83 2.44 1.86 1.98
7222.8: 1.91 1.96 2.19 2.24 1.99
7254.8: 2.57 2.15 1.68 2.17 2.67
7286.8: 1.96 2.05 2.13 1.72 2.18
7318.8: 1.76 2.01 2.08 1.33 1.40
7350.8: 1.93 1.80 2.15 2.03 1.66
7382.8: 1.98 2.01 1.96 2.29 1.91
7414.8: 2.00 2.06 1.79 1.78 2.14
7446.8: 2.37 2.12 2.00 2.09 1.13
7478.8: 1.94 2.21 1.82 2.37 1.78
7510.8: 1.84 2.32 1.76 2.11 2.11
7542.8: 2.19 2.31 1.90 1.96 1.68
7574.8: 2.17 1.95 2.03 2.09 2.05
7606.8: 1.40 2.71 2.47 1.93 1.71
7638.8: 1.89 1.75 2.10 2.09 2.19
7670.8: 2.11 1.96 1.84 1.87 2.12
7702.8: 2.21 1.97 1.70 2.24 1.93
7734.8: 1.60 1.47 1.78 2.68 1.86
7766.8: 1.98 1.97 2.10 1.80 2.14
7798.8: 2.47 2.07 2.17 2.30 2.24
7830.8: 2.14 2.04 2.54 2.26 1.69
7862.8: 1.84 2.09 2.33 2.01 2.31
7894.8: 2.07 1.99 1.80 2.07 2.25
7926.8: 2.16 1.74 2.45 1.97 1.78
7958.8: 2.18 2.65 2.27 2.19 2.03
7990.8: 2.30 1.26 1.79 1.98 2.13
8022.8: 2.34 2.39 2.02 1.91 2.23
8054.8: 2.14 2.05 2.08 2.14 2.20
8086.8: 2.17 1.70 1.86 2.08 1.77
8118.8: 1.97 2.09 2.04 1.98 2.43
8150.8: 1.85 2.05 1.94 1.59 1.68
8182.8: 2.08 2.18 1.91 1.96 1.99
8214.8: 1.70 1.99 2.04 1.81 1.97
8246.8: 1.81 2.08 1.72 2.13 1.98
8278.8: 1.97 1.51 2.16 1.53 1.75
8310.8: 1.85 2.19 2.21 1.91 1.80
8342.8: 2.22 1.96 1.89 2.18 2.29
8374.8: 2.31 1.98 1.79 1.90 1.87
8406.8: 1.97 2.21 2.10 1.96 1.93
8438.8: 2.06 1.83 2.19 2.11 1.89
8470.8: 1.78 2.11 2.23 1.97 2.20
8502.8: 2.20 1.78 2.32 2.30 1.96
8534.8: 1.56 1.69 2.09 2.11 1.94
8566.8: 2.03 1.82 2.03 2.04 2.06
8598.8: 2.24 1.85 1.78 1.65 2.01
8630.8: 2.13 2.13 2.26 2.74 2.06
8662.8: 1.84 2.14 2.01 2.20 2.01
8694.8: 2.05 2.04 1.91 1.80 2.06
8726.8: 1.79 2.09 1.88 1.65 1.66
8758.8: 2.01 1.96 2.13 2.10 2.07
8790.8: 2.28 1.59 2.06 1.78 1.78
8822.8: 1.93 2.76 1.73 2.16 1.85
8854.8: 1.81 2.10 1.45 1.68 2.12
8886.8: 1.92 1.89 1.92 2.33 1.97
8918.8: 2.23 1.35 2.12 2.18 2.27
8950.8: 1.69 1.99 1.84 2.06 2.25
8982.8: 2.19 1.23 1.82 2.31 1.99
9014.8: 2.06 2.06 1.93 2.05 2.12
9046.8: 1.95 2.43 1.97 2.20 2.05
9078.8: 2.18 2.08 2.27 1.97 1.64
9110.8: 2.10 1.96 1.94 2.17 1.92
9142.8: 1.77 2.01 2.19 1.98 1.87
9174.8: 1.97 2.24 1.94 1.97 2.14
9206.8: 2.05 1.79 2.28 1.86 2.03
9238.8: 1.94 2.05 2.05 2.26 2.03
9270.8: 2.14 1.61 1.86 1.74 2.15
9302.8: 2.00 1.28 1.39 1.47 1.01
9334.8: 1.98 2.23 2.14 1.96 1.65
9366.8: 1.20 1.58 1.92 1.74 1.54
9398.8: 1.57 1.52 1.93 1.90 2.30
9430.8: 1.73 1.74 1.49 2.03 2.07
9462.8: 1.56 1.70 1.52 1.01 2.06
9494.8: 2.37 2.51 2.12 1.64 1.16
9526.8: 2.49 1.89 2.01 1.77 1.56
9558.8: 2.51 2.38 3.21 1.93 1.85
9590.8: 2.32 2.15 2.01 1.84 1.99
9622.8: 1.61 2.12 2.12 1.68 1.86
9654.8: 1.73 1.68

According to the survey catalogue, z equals 0.313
